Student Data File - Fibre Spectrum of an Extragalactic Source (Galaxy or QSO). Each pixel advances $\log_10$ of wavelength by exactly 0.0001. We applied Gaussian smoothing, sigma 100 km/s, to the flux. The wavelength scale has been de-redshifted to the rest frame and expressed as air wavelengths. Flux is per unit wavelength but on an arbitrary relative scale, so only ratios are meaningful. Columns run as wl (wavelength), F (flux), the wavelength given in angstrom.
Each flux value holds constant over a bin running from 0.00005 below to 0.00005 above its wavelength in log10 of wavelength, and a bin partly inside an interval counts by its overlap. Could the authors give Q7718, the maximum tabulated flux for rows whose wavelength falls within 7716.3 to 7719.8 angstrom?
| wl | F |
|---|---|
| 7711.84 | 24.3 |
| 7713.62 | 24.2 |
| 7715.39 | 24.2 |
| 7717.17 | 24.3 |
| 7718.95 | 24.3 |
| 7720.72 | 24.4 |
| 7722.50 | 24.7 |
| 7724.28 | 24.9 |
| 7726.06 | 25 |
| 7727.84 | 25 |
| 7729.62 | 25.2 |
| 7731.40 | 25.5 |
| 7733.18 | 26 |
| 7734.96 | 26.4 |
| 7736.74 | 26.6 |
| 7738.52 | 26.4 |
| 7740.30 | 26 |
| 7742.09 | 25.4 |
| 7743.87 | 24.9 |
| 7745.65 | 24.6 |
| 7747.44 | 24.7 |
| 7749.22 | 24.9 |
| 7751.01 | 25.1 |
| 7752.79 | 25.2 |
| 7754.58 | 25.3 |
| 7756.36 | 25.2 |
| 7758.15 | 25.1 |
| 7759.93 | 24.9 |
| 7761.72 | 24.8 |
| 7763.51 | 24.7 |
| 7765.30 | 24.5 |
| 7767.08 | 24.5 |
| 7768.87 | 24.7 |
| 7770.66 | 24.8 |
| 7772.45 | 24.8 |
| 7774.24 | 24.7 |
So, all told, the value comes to 24.3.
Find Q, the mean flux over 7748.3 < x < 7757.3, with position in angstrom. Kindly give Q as 25.1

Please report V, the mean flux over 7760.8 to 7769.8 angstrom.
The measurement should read 24.6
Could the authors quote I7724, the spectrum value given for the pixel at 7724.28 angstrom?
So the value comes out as 24.9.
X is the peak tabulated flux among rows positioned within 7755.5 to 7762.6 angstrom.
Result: 25.2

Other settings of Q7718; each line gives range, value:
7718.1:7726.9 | 25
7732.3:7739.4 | 26.6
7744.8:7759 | 25.3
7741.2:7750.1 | 25.4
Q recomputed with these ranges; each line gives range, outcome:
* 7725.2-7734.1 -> 25.3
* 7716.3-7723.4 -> 24.4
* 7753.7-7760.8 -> 25.2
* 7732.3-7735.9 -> 26.2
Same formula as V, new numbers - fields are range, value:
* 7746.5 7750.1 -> 24.8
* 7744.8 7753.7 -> 24.9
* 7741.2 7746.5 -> 25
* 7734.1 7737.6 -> 26.5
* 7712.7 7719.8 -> 24.2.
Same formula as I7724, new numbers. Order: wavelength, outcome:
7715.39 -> 24.2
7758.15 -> 25.1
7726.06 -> 25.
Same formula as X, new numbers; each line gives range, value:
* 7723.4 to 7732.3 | 25.5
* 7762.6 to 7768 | 24.7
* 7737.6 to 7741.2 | 26.4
